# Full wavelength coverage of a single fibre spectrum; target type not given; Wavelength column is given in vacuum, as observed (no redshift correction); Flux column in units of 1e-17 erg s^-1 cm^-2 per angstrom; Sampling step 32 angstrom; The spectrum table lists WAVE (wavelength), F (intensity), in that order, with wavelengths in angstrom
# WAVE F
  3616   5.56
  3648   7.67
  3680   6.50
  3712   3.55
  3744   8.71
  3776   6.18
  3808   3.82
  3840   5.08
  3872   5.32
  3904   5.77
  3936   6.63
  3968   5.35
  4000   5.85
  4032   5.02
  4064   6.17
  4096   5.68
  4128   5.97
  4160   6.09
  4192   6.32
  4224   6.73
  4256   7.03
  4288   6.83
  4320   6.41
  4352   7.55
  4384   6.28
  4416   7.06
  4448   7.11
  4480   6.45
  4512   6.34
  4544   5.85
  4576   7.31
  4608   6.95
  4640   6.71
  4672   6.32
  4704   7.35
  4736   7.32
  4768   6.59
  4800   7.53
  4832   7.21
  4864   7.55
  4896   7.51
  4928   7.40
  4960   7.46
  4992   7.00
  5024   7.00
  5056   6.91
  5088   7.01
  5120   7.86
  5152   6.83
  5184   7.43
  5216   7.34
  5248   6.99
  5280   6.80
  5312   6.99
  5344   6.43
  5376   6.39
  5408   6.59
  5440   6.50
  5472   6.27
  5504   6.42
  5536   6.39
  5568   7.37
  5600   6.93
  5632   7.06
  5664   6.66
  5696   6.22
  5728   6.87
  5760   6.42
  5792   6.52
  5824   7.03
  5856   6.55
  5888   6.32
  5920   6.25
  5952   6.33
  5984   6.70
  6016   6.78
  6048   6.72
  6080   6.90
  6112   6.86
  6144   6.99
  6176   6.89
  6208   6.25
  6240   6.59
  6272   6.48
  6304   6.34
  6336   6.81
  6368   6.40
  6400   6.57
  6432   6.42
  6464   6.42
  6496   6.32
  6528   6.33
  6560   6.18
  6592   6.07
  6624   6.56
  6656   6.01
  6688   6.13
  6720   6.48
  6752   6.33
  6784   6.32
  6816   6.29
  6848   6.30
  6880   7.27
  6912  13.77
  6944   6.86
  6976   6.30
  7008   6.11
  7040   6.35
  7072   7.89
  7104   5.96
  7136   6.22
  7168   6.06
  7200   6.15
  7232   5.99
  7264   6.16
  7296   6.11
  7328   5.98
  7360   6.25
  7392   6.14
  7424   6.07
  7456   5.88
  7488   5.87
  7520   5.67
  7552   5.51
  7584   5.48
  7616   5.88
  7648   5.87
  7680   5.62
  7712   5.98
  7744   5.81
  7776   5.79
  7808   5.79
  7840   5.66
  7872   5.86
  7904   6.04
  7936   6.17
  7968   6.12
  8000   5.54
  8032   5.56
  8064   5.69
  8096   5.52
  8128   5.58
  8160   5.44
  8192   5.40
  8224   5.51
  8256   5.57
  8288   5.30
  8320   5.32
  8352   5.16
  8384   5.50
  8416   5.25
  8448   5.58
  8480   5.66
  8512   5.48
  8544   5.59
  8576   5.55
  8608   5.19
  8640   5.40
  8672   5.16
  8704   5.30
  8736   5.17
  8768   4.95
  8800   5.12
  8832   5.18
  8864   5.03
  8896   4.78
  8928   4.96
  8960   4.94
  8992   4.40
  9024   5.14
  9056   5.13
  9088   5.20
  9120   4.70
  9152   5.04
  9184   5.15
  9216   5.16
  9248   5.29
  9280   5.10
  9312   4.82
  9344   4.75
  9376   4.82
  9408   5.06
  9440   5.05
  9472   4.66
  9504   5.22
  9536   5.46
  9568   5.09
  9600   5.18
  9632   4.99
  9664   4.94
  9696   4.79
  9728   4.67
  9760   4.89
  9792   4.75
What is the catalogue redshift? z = 0.052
